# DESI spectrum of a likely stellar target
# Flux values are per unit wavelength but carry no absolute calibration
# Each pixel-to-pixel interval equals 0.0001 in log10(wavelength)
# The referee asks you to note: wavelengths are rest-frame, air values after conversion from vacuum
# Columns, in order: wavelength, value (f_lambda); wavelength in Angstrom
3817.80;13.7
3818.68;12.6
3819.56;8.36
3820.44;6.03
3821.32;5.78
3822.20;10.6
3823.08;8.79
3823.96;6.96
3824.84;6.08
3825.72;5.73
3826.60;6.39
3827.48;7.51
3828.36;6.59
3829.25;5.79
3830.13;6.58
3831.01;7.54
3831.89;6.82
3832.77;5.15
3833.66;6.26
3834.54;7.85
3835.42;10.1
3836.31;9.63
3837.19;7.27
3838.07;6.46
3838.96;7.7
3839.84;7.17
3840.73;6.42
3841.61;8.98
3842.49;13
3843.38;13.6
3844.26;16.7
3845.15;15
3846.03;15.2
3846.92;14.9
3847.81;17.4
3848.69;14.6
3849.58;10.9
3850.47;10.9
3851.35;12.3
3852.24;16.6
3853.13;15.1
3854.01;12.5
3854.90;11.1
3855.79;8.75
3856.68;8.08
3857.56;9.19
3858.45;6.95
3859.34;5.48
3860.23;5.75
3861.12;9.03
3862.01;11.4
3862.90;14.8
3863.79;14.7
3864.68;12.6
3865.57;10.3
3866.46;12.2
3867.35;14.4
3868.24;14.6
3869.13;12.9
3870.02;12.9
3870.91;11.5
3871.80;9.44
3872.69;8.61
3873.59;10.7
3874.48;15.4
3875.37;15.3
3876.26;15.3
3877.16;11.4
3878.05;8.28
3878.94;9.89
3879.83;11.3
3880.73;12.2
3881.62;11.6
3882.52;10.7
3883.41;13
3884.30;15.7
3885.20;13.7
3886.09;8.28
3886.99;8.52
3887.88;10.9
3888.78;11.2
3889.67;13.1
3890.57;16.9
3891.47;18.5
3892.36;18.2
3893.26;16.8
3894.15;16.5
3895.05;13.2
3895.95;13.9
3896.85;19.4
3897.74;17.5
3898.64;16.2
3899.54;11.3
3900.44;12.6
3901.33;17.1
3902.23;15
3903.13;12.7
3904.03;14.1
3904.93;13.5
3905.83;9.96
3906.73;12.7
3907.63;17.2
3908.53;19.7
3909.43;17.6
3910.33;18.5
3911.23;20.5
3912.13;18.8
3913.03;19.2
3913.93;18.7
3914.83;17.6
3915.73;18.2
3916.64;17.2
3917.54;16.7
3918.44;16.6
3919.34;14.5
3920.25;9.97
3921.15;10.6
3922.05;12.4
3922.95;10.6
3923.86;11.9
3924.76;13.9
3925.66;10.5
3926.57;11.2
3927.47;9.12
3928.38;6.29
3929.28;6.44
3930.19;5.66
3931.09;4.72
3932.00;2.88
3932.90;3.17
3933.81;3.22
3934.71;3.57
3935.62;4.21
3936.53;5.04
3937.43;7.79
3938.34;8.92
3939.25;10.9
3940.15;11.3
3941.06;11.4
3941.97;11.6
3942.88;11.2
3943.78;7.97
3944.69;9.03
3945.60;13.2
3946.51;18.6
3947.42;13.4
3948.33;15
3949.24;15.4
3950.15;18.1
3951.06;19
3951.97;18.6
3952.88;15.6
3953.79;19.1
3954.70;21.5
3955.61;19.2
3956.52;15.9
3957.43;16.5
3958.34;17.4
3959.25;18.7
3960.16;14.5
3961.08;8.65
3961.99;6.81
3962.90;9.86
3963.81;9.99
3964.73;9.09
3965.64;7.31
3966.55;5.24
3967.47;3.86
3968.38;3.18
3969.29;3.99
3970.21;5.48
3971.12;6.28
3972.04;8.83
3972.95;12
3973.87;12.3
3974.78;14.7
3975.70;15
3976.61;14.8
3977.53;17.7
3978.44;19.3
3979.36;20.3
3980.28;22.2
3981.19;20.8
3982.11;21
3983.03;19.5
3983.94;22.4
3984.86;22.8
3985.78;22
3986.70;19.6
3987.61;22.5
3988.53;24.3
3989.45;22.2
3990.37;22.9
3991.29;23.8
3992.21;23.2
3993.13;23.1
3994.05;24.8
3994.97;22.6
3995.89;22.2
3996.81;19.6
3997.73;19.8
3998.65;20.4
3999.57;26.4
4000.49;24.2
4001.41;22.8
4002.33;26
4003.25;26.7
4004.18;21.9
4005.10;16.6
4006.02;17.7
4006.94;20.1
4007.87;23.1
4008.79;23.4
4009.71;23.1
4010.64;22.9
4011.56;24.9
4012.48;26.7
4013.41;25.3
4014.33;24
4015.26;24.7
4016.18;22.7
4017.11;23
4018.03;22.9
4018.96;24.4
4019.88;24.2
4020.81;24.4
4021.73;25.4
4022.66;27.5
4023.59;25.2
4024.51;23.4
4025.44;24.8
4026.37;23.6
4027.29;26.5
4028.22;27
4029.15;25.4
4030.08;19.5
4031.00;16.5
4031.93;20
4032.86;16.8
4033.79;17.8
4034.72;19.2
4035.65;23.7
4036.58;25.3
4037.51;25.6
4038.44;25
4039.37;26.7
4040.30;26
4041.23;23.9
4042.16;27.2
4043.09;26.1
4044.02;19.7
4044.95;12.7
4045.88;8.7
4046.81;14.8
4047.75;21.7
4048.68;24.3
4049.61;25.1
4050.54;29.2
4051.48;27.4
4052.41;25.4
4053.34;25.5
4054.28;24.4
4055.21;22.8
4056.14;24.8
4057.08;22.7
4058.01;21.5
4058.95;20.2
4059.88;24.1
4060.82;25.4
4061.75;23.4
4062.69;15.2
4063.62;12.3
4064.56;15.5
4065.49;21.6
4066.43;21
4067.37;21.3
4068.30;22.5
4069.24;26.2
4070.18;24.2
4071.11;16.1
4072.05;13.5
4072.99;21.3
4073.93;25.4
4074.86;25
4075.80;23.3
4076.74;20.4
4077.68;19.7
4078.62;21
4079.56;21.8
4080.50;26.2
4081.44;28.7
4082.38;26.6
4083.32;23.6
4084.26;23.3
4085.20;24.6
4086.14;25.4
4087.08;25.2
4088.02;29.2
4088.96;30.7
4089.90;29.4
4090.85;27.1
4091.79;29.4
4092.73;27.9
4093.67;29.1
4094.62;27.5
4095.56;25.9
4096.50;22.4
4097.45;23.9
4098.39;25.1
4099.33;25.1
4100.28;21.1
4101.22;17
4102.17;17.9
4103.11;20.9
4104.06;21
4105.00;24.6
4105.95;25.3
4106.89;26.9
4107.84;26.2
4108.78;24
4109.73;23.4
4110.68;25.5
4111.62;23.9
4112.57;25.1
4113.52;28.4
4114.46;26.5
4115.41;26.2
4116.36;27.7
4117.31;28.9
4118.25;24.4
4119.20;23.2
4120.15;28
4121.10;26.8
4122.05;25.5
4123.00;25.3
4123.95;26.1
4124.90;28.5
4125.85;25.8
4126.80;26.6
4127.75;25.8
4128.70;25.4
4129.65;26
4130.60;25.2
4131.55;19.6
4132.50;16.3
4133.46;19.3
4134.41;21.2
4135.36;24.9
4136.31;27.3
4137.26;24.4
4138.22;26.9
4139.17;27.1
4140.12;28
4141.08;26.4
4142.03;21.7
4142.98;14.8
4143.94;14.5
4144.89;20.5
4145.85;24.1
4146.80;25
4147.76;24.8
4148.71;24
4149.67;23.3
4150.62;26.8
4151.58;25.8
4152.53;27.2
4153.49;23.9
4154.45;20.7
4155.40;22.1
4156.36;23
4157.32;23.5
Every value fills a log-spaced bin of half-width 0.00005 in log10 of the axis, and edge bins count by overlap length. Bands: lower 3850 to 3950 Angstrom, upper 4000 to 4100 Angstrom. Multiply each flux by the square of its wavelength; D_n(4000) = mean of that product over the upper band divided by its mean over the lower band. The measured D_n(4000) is 2.04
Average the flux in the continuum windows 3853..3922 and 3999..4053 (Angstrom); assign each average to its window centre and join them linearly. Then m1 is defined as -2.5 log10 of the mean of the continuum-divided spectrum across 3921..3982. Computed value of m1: 0.48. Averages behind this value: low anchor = 13.5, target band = 11.6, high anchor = 23.1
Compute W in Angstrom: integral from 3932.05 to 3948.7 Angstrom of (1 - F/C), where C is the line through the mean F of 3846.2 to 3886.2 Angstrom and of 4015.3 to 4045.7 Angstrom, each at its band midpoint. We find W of 7.6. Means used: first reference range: 11.9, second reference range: 23.1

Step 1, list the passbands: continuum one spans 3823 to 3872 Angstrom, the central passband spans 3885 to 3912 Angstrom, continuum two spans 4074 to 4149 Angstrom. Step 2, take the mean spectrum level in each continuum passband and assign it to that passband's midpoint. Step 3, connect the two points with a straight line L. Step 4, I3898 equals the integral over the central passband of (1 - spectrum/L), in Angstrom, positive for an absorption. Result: -3.9 Angstrom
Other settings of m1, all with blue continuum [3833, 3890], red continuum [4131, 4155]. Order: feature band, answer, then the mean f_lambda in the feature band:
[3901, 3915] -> -0.23 mag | 16.4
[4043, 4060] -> -0.14 mag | 22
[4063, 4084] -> -0.07 mag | 21.7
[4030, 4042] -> -0.19 mag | 22.2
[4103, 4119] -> -0.16 mag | 25.3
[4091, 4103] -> -0.15 mag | 24.3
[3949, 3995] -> 0.00 mag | 16.1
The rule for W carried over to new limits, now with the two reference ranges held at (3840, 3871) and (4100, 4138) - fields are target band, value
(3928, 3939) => 7.3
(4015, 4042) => -4.5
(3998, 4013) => -3.0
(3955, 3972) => 6.8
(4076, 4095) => -2.4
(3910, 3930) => 1.4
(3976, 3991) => -2.3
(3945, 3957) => -0.4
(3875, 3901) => 0.1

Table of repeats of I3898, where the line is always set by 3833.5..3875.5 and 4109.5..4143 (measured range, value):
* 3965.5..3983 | 4.88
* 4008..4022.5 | -3.54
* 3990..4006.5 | -3.48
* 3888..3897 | -1.52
